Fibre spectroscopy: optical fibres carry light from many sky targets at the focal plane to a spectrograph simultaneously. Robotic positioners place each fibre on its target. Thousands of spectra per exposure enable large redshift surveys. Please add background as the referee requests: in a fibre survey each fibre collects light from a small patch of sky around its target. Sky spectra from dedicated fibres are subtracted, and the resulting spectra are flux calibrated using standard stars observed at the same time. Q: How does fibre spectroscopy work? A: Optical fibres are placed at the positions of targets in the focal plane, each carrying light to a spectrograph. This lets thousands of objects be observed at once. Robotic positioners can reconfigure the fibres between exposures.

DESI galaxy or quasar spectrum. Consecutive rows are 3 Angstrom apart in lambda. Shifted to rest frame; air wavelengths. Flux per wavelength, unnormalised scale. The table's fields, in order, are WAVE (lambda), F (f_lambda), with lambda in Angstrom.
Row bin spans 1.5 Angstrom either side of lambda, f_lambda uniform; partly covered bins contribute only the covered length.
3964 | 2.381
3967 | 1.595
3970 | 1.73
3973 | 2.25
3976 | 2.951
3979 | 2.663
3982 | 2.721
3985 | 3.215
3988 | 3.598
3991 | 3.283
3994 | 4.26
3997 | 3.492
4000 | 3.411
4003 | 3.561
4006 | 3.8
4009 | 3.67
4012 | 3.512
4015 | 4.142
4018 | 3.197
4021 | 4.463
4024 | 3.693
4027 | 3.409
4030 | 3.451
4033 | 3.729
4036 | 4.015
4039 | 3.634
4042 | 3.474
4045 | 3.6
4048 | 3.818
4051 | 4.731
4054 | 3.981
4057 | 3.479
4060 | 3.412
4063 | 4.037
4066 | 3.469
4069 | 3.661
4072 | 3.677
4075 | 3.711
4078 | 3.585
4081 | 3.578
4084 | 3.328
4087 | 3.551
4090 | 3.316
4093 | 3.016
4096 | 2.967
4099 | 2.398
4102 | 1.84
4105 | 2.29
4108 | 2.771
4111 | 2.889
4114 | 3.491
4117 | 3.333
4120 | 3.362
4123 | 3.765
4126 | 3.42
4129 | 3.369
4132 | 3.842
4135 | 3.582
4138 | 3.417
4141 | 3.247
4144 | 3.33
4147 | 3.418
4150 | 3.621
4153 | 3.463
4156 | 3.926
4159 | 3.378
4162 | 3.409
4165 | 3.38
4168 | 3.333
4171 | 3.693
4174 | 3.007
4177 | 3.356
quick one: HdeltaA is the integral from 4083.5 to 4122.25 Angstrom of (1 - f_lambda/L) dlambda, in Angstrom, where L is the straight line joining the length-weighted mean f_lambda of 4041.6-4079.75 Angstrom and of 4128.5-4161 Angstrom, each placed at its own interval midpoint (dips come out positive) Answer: 7.0 Angstrom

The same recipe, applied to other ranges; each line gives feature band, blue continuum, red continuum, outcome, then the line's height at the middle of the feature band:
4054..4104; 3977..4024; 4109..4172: 2.36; 3.49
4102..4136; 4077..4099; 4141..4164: 1.62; 3.37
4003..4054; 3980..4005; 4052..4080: -3.06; 3.56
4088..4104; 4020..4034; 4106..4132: 3.27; 3.41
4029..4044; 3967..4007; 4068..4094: -1.66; 3.3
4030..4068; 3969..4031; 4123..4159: -3.86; 3.42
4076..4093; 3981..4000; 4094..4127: -2.11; 3.06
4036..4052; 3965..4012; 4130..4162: -2.97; 3.24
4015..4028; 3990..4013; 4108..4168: -0.54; 3.6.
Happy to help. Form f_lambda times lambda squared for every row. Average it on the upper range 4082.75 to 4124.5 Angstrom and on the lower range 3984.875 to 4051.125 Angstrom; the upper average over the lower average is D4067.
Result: 0.9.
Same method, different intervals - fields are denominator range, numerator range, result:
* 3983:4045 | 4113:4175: 1.02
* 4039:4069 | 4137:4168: 0.96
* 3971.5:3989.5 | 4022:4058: 1.34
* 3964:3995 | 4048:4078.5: 1.42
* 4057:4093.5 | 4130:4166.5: 1.02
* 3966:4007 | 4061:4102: 1.15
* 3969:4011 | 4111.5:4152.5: 1.16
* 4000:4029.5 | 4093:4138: 0.88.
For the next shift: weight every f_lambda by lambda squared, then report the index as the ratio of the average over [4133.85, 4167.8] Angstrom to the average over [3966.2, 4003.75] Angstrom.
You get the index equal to 1.3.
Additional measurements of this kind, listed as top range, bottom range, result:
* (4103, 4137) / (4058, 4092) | 0.94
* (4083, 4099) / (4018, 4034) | 0.88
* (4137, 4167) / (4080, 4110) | 1.23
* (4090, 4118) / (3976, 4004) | 0.89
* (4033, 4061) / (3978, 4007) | 1.14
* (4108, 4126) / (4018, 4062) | 0.92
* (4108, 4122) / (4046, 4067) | 0.86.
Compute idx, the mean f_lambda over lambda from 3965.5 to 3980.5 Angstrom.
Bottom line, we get 2.24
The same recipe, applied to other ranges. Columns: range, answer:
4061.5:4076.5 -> 3.71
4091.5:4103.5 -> 2.56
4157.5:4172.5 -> 3.44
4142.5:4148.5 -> 3.37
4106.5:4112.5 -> 2.83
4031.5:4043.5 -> 3.71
